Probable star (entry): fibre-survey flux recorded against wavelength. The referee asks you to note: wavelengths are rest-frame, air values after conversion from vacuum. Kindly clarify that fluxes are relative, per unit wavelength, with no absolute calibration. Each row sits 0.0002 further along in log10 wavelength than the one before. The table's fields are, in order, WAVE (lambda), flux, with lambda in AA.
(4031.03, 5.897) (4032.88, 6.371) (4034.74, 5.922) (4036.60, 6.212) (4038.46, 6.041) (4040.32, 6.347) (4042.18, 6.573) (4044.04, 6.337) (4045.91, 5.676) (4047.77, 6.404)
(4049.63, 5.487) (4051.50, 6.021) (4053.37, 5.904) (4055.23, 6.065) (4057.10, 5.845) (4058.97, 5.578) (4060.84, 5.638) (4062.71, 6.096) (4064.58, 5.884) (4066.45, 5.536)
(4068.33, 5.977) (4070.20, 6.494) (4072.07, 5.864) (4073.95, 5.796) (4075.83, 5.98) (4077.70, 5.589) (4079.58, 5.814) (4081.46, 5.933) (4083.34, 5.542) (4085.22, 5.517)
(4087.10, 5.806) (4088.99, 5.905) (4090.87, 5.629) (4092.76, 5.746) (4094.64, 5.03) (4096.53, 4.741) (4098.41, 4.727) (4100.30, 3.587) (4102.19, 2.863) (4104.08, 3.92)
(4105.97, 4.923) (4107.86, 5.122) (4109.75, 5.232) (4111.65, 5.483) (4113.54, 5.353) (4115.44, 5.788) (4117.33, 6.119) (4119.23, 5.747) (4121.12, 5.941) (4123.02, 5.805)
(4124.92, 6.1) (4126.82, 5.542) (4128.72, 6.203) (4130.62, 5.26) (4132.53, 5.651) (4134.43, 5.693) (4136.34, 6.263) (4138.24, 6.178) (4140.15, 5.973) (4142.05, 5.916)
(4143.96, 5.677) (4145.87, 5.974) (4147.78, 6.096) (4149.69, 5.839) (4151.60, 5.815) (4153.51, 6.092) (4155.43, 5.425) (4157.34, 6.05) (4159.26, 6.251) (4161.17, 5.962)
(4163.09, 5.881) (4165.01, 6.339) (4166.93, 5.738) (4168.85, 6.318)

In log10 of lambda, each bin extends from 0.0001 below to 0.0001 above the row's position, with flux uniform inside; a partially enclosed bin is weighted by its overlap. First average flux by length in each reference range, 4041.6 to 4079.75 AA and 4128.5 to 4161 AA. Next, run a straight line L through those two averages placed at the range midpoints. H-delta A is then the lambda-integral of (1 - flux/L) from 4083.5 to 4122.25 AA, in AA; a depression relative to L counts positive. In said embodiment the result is 4.9 AA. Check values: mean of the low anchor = 5.93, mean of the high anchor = 5.9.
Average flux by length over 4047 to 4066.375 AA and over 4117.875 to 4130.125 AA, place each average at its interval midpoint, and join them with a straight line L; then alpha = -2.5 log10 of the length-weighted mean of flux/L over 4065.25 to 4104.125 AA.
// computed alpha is 0.10 mag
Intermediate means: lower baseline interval 5.87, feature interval 5.37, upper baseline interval 5.88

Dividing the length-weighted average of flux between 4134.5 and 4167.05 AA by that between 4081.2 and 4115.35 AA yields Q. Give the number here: 1.18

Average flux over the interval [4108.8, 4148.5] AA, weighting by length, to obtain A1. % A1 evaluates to 5.81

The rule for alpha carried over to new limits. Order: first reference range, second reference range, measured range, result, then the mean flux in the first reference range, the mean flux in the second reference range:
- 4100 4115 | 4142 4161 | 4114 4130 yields -0.16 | 4.64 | 5.92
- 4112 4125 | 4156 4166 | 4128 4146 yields 0.01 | 5.81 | 6.07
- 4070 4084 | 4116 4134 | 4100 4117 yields 0.21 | 5.85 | 5.82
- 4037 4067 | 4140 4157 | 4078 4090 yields 0.04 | 5.97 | 5.87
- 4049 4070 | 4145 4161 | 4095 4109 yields 0.34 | 5.85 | 5.94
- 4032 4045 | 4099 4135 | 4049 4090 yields 0.01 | 6.25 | 5.27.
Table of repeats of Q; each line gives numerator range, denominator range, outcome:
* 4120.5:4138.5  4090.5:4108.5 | 1.27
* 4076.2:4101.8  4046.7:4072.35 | 0.90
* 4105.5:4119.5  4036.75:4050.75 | 0.89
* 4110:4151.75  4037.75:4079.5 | 0.98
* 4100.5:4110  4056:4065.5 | 0.74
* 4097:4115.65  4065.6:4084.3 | 0.80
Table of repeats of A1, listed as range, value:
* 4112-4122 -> 5.78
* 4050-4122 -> 5.49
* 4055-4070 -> 5.85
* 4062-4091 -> 5.84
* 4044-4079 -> 5.89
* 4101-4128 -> 5.28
